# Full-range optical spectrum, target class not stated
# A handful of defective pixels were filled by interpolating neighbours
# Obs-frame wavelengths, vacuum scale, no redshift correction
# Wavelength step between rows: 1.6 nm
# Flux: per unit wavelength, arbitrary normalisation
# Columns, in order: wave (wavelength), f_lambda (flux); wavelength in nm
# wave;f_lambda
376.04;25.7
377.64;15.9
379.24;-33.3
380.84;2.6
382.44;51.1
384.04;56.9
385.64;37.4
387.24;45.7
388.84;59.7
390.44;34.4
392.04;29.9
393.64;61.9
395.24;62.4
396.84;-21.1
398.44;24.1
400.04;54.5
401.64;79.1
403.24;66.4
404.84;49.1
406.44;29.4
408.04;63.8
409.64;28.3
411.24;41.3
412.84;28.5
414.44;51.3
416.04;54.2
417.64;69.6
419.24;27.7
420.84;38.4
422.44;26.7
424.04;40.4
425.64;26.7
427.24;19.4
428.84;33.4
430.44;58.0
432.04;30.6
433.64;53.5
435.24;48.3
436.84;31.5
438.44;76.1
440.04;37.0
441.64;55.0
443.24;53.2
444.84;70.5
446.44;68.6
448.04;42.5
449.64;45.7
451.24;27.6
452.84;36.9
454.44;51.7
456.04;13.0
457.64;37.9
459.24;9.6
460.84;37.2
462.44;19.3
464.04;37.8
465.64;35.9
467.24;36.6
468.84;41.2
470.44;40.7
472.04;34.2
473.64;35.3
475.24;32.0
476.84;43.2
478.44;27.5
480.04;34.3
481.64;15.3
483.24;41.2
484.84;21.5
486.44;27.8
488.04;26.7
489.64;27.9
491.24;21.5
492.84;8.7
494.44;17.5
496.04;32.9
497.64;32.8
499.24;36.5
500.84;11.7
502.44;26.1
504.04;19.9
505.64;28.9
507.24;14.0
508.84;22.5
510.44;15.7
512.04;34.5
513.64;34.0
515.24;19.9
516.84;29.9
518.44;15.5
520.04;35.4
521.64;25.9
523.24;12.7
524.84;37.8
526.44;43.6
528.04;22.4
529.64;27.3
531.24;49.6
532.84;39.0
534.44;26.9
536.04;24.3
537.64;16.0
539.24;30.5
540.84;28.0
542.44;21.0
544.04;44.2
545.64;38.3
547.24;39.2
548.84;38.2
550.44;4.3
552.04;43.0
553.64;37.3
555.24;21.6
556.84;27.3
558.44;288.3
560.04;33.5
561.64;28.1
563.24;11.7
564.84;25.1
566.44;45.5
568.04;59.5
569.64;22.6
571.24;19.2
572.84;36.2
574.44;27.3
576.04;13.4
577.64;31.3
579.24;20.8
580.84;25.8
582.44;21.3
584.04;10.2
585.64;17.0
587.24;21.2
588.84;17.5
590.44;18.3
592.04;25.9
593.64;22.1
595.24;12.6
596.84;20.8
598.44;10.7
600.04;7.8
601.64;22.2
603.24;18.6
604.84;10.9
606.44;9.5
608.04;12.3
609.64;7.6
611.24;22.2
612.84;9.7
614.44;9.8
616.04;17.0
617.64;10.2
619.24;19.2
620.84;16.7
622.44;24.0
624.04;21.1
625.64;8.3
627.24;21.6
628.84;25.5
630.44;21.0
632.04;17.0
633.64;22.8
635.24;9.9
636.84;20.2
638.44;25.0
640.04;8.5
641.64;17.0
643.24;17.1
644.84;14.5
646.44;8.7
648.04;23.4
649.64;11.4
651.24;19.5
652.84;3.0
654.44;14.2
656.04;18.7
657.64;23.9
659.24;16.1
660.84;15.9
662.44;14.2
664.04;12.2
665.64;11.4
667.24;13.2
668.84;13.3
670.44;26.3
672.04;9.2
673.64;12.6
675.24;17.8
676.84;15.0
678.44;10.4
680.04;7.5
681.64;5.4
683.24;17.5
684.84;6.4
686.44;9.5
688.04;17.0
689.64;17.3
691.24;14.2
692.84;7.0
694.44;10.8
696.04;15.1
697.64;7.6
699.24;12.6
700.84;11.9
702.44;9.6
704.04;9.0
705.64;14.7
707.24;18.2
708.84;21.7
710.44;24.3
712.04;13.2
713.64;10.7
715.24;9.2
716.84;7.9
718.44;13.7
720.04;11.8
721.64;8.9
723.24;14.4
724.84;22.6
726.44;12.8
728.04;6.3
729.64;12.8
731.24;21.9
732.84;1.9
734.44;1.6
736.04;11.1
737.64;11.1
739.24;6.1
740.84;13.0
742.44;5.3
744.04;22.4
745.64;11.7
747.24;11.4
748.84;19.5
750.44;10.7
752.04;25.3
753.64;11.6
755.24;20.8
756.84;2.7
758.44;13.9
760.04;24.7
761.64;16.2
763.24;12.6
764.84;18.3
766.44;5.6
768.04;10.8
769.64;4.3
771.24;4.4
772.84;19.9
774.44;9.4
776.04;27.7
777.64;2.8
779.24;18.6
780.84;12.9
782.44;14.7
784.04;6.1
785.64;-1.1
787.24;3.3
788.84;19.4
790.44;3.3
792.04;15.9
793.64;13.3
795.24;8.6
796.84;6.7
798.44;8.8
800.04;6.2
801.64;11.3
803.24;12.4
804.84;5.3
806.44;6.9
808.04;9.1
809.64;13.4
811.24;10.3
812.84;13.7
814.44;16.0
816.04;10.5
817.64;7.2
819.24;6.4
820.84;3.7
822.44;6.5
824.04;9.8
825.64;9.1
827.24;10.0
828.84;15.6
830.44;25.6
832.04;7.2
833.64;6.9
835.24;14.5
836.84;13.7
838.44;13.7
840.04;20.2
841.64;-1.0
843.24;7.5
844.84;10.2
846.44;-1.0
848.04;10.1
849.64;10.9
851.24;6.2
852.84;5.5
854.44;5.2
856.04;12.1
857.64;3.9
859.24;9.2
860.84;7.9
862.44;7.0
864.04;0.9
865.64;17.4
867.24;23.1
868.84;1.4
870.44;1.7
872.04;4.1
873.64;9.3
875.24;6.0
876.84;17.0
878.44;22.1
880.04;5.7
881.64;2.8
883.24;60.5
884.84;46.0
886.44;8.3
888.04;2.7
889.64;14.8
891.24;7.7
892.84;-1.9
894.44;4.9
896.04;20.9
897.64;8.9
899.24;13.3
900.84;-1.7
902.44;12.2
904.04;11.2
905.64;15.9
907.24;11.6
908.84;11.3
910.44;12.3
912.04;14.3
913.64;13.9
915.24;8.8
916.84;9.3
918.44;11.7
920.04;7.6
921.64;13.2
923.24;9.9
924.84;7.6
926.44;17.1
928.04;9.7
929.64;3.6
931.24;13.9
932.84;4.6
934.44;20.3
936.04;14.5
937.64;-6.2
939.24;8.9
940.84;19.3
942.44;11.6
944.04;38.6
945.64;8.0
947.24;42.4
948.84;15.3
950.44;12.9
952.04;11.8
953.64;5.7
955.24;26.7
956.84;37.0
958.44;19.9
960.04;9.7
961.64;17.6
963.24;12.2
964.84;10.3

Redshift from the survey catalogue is 1.371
